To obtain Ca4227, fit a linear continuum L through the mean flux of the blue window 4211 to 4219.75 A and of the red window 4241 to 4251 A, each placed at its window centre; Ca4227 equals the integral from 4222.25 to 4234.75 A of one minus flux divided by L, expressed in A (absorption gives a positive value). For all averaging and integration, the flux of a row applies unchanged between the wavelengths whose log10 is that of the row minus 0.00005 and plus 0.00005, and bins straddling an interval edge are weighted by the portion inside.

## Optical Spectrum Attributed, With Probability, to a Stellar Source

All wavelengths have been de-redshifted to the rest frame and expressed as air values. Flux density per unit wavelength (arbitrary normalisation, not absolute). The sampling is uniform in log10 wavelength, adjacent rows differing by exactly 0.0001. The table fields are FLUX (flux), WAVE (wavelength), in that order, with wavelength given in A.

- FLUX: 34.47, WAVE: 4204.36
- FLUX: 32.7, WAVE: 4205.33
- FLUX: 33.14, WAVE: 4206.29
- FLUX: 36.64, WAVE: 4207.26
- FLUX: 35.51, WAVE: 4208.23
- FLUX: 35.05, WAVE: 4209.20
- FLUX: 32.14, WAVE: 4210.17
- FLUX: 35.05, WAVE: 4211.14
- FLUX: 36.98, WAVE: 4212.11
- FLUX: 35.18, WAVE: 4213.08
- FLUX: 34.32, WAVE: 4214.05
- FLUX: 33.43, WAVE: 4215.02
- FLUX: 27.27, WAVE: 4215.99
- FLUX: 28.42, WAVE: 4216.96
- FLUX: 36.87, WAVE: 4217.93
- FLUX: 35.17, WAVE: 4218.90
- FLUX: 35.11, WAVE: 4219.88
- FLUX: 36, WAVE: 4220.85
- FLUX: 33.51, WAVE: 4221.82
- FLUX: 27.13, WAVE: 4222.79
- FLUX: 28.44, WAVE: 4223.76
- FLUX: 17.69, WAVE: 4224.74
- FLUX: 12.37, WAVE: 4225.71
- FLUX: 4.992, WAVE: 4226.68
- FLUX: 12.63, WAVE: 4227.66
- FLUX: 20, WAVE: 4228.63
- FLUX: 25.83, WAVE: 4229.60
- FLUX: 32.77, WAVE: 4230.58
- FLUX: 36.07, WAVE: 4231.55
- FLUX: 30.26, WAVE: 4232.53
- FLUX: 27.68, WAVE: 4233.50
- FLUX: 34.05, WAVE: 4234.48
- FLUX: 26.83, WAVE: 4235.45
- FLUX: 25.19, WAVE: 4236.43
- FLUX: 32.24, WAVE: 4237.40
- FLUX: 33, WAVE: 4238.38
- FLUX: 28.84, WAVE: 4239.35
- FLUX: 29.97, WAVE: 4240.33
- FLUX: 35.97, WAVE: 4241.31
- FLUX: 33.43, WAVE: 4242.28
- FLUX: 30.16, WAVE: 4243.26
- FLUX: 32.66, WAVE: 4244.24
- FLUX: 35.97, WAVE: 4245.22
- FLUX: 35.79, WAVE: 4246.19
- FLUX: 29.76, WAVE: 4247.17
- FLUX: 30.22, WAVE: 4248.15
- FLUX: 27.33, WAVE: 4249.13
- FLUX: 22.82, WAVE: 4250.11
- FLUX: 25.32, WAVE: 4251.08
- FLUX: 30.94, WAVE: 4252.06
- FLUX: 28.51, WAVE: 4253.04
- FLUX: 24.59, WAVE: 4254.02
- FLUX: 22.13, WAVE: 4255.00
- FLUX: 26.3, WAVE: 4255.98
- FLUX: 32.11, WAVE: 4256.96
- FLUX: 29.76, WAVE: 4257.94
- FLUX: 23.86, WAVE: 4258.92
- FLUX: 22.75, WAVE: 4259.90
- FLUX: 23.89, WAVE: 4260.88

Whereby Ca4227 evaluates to 3.4 A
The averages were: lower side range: 33.6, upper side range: 31.1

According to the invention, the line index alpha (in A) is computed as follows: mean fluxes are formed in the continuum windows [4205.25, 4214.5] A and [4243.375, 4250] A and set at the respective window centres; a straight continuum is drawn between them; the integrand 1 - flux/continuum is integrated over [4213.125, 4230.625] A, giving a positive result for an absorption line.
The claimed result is 3.6 A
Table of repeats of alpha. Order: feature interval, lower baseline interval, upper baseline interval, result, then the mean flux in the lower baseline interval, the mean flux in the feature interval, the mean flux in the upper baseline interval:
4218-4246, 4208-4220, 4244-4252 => 2.8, 33.8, 28.6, 30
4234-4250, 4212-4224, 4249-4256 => -1.8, 32.9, 31.1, 25.9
